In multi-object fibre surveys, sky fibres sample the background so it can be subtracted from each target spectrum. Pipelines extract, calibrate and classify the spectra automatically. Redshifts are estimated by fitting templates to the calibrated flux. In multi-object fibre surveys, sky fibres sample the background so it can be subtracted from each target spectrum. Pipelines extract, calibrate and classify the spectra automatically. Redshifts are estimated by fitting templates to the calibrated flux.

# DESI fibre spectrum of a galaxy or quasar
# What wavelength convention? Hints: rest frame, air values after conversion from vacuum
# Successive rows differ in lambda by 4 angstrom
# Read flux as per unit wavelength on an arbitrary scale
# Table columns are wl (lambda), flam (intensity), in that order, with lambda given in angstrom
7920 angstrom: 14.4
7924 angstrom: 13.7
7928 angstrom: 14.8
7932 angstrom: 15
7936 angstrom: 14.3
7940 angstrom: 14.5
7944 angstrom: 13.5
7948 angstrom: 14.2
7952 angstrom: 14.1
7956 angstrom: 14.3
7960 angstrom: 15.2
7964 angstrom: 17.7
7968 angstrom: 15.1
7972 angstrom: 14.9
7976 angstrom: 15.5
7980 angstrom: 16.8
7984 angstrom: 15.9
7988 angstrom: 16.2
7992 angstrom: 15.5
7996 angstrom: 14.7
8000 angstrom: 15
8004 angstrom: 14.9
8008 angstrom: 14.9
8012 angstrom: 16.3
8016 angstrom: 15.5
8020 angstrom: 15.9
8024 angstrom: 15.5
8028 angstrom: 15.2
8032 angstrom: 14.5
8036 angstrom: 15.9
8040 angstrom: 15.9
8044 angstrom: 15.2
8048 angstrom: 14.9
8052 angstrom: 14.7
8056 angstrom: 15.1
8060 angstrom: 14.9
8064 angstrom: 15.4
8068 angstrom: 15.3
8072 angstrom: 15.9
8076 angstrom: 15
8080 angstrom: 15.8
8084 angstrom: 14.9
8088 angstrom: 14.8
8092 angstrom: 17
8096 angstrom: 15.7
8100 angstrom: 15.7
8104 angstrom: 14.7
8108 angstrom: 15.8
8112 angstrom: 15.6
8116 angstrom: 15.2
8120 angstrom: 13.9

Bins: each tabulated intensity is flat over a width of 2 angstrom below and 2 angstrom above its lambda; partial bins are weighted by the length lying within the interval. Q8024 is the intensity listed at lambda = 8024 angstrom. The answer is 15.5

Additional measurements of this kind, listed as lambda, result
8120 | 13.9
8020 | 15.9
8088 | 14.8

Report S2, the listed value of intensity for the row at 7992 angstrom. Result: 15.5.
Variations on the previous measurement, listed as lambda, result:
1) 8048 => 14.9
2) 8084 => 14.9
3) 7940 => 14.5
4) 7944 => 13.5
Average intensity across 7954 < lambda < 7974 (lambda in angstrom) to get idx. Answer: 15.4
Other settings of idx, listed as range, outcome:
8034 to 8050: 15.5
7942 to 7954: 13.9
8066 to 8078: 15.4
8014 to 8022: 15.7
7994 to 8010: 14.9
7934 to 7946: 14.1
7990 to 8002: 15.1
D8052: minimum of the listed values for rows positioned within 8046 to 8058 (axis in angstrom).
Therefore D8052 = 14.7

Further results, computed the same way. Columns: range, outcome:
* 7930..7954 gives 13.5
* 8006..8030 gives 14.9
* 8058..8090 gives 14.8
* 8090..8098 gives 15.7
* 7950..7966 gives 14.1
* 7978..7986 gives 15.9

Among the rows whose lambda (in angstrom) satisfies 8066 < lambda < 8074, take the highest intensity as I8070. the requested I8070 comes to 15.9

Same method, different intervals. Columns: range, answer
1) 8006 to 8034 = 16.3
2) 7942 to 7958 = 14.3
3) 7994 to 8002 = 15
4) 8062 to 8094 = 17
